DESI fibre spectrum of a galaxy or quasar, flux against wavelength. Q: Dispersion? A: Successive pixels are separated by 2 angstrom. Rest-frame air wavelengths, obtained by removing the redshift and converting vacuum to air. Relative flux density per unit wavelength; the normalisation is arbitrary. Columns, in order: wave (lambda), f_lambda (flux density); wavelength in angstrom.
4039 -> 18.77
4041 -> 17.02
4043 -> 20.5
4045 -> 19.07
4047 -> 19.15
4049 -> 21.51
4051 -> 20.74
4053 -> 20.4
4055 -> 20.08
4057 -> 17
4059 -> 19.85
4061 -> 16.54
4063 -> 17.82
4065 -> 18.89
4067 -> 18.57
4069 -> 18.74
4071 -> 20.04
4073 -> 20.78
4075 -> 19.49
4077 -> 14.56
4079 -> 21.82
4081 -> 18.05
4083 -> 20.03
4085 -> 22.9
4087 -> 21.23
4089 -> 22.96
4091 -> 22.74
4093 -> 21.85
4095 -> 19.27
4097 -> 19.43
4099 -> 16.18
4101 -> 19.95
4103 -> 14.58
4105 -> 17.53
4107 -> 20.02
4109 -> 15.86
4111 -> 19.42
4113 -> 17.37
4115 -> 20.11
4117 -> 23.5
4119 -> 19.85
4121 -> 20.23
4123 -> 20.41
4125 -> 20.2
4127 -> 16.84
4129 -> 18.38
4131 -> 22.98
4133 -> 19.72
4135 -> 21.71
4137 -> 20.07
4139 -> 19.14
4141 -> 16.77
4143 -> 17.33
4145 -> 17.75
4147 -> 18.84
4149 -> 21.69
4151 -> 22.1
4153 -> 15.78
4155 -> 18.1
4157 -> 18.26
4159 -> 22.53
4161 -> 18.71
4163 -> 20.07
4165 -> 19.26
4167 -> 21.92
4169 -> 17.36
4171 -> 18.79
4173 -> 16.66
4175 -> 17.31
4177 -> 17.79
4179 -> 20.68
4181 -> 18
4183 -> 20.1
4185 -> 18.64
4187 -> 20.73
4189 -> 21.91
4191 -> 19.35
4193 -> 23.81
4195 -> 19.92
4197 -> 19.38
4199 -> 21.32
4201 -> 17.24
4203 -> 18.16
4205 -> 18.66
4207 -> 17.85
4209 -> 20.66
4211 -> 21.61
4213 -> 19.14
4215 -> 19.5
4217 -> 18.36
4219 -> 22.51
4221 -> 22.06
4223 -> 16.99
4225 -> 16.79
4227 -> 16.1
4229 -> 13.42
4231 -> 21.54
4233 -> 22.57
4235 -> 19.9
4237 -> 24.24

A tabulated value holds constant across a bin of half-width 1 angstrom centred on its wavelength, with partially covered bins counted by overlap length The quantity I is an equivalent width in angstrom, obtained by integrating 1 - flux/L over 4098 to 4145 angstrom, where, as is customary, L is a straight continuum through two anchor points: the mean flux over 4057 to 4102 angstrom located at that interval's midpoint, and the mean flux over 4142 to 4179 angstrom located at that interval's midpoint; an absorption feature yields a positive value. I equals 0.5 angstrom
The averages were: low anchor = 19.6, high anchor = 19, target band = 19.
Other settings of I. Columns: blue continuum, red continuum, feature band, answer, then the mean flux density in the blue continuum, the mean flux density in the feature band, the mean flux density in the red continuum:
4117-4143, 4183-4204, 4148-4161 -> 0.1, 19.7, 19.7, 20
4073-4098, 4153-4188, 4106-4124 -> 0.2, 20.4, 19.6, 19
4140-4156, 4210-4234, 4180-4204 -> -1.2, 18.5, 19.9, 19.2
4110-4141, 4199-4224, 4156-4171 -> 0.0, 19.9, 19.7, 19.5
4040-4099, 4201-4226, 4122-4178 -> 0.8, 19.6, 19.2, 19.3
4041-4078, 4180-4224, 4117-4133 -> -0.6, 19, 20.1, 19.8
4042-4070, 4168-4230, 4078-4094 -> -1.9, 19.2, 21.4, 19.1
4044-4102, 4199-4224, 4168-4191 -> 0.7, 19.6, 18.9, 19.5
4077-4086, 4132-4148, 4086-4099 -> -0.7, 20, 20.9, 18.9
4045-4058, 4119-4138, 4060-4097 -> 0.1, 19.8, 19.8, 20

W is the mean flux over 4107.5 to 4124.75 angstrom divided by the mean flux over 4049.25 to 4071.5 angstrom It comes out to 1.0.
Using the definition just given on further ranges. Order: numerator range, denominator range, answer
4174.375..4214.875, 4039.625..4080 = 1.03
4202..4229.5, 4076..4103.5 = 0.95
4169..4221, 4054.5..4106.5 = 1.01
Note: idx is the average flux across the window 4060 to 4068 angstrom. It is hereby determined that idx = 18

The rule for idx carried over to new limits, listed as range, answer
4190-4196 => 21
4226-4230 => 14.8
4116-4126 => 20.8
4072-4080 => 19.2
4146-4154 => 19.6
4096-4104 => 17.5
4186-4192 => 20.7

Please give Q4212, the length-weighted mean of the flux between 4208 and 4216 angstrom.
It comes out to 20.2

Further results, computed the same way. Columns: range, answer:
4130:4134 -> 21.4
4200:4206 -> 18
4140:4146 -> 17.3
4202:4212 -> 19.4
